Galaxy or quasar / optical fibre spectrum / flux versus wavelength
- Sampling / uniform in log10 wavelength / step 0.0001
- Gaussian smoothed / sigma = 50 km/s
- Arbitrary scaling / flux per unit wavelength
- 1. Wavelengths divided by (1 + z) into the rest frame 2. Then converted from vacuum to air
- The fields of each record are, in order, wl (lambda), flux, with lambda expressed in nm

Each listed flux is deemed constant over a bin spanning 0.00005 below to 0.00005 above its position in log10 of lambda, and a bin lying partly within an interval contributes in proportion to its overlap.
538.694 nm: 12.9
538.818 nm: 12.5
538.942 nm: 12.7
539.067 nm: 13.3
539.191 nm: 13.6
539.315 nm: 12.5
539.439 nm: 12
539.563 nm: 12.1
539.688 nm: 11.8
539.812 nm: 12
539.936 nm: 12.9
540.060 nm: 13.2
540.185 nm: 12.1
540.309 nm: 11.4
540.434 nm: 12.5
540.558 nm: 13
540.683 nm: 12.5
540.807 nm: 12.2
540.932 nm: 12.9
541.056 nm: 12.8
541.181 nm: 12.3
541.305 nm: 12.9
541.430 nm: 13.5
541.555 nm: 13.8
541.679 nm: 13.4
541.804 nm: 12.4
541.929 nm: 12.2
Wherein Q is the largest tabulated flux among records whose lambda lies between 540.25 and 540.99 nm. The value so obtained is 13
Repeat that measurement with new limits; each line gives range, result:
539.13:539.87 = 13.6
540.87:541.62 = 13.8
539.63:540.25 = 13.2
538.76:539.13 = 13.3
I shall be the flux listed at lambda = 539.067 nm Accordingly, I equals 13.3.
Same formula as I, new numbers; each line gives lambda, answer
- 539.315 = 12.5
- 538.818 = 12.5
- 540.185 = 12.1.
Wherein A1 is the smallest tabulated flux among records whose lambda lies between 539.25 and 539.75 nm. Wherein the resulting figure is 11.8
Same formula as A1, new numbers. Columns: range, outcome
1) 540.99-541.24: 12.3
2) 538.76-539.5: 12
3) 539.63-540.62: 11.4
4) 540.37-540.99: 12.2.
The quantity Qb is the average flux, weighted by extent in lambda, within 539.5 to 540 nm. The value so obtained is 12.2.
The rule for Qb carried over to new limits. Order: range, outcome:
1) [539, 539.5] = 12.8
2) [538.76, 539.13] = 12.8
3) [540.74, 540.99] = 12.5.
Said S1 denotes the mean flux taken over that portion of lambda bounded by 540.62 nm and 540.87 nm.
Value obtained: 12.3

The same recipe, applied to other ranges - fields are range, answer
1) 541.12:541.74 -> 13.2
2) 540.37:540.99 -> 12.6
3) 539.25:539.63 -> 12.2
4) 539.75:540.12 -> 12.7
